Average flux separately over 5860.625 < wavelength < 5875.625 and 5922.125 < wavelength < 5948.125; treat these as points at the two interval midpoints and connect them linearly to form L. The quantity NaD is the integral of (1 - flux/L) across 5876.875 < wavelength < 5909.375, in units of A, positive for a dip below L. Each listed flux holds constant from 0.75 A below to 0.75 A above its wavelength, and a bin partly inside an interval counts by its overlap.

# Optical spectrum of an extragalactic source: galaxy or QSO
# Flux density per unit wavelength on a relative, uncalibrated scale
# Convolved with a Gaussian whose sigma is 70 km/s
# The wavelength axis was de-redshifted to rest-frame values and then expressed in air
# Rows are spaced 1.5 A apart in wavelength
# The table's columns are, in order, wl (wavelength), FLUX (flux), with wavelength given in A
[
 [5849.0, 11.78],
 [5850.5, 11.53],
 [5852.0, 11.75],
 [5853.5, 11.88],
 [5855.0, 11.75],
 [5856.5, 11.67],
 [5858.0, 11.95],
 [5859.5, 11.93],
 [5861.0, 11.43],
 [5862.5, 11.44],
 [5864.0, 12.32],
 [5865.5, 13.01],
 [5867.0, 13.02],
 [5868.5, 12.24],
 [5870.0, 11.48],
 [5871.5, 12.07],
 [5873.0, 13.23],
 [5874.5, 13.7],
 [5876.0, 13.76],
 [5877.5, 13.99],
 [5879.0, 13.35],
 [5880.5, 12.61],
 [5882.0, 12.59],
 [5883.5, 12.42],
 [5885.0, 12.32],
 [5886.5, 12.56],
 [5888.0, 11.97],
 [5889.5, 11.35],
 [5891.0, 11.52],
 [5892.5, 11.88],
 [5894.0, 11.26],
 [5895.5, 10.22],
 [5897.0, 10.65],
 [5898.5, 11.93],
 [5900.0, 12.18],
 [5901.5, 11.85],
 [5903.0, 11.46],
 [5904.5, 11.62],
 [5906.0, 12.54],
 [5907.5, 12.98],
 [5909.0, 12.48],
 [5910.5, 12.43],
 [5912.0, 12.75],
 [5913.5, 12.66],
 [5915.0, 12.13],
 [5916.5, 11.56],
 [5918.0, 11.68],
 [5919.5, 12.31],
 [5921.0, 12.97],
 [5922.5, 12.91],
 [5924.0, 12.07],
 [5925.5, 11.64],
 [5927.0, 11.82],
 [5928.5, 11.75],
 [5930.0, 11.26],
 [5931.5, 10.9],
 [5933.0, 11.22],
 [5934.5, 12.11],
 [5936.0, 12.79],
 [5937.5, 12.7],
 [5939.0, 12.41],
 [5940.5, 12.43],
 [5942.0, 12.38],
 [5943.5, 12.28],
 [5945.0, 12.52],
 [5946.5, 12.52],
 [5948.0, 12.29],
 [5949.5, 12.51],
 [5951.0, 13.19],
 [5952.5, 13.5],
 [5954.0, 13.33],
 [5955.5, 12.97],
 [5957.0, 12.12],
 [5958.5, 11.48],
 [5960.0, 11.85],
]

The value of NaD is 0.7 A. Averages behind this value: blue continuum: 12.5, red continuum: 12.1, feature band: 12.1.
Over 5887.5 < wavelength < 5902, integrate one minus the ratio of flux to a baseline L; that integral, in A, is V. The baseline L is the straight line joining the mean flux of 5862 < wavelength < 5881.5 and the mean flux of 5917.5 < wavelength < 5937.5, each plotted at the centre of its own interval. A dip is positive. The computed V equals 1.16 A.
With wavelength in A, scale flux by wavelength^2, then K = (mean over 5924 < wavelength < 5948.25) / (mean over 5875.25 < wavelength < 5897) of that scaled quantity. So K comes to 1.00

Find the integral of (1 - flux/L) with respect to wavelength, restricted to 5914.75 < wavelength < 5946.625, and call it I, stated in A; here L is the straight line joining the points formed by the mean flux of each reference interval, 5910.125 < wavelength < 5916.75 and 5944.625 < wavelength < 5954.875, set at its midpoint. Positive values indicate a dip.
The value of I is 1.2 A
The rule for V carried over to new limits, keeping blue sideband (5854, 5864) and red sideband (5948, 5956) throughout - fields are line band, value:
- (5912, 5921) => 0.2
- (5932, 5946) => 0.6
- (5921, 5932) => 0.7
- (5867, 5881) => -1.2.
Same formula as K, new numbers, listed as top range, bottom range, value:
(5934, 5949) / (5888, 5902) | 1.10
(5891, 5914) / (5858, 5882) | 0.95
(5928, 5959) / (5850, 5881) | 1.02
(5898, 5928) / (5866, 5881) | 0.95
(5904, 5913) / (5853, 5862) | 1.08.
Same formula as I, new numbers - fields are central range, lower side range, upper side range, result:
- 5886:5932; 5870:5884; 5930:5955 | 2.9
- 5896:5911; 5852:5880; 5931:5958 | 0.6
